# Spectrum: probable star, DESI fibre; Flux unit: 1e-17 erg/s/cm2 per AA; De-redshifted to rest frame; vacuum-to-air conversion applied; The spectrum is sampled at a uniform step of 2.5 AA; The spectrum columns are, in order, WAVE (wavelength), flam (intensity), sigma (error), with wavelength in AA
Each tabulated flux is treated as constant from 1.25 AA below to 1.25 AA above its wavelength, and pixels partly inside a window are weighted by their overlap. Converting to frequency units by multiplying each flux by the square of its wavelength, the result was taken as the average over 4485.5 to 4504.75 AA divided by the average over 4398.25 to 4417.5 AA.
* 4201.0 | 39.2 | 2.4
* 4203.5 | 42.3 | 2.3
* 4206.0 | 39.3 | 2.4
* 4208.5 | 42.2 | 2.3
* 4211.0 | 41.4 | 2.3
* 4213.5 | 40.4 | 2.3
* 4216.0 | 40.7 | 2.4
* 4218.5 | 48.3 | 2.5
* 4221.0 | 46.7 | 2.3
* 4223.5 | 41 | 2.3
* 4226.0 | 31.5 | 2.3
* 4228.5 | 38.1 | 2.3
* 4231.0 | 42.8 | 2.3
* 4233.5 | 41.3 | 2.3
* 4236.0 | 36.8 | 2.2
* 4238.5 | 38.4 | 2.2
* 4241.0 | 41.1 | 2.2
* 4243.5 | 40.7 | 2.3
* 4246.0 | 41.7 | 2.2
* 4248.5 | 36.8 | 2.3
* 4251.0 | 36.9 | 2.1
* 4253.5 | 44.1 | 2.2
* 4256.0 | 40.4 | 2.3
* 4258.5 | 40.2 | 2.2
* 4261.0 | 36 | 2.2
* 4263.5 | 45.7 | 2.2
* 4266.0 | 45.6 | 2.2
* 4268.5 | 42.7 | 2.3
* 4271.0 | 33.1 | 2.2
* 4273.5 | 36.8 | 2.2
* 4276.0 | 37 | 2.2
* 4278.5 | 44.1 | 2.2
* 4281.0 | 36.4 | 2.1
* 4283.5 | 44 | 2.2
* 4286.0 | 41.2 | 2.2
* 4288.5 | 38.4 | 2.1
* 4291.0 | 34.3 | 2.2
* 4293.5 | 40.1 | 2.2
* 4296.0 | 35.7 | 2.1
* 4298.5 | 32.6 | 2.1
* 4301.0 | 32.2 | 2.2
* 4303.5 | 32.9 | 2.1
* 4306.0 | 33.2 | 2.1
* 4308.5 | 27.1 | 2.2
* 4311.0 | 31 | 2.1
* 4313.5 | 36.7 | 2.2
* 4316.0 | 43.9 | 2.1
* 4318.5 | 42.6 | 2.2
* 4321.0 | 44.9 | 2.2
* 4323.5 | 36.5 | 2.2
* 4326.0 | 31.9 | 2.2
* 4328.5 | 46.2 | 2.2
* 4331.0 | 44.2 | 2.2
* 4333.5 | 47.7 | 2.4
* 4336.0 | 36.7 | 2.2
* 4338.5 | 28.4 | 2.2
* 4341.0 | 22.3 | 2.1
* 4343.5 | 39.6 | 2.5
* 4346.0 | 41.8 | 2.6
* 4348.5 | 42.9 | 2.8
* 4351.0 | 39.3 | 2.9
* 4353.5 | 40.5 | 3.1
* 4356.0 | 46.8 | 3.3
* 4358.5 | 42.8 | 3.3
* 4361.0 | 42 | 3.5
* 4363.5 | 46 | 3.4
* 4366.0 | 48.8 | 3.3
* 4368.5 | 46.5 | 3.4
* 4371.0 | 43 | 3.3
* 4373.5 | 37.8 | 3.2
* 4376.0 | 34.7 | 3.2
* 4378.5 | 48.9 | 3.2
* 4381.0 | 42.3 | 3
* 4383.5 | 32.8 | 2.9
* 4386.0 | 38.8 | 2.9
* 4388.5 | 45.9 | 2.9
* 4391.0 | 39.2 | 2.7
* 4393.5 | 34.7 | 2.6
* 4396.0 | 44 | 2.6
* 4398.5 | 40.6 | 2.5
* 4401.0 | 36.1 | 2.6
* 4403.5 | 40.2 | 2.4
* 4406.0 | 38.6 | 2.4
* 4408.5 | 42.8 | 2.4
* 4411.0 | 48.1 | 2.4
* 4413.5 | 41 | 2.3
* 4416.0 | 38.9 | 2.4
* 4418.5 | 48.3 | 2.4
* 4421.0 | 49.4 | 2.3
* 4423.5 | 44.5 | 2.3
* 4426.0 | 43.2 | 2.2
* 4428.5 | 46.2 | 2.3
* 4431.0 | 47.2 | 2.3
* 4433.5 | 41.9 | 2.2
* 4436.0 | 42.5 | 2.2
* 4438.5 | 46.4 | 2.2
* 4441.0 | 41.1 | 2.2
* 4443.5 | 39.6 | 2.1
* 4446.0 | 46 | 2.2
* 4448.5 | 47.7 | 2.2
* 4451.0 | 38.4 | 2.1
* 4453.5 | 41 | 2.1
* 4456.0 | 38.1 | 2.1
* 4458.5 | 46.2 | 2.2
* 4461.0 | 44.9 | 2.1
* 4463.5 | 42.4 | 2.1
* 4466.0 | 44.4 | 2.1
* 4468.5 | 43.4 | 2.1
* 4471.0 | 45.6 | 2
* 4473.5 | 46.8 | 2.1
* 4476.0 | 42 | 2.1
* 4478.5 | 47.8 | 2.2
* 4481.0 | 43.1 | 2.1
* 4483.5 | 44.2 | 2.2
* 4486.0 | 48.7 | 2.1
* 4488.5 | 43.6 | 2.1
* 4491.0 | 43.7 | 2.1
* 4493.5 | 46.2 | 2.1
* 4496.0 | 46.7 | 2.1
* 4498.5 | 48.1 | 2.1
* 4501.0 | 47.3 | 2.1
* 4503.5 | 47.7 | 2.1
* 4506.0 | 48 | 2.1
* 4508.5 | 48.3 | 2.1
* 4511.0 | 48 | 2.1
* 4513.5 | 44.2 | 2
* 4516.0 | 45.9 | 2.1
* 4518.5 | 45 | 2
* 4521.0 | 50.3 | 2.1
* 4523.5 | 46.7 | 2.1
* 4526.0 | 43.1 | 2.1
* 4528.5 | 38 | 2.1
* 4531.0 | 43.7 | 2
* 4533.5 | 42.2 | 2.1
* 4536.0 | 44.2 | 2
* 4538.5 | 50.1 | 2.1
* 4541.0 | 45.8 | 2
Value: 1.18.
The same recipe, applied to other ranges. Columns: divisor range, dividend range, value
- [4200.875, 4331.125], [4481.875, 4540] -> 1.31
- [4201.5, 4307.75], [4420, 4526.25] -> 1.27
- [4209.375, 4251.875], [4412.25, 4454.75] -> 1.19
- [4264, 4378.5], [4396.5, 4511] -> 1.20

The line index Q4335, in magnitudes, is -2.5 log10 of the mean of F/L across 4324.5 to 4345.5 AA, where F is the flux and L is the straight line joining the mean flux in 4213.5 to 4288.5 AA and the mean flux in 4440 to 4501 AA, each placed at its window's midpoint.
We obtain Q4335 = 0.12 mag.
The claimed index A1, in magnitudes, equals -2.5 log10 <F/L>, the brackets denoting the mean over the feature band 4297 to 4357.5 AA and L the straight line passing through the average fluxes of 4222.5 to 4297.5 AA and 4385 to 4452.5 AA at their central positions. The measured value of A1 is 0.089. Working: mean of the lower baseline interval 39.4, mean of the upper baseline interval 42.6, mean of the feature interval 37.6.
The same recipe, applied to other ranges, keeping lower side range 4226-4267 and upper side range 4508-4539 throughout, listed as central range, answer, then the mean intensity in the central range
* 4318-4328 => 0.061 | 39.2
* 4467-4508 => -0.032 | 45.8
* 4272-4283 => 0.051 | 38.8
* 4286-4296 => 0.086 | 37.8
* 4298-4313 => 0.284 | 31.7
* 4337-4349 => 0.209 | 34.5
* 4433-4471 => 0.021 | 43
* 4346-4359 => -0.008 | 42.4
